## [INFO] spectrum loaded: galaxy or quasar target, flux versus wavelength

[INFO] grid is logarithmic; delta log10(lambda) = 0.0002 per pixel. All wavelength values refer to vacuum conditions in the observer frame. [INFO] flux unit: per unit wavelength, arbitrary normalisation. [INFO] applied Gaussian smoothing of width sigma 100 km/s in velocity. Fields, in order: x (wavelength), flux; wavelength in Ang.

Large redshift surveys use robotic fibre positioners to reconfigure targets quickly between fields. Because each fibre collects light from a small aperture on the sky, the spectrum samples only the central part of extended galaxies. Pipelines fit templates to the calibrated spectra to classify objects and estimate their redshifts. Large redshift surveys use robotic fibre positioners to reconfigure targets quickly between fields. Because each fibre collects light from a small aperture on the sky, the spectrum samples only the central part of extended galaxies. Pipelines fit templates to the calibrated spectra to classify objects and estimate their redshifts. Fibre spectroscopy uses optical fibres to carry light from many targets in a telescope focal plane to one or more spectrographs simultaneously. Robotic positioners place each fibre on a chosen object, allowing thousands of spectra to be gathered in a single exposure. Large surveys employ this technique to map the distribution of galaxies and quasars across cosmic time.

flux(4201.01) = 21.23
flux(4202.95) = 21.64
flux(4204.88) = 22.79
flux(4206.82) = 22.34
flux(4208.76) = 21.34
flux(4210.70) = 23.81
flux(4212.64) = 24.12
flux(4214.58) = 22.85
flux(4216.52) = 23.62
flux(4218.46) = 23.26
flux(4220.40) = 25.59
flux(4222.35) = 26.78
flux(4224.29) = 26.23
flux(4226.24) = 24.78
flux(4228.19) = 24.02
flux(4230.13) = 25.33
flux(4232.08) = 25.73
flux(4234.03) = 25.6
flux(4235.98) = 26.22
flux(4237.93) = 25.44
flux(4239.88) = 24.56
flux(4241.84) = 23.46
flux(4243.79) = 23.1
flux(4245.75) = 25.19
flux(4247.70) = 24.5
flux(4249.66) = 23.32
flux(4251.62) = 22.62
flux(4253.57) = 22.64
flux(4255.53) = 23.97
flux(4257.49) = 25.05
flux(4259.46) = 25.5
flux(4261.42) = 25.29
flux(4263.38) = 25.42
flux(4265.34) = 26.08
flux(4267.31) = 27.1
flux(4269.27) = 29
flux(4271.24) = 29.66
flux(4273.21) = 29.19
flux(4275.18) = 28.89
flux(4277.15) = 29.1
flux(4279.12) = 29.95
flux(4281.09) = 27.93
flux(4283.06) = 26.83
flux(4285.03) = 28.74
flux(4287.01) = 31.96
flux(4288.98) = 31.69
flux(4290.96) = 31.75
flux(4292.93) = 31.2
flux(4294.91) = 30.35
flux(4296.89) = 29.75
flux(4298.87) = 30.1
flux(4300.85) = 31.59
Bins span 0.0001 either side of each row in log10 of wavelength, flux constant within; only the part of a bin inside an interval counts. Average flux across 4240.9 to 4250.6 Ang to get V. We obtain 23.9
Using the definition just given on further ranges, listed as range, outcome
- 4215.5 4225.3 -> 25.1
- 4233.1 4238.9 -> 25.8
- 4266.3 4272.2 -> 28.6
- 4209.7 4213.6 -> 23.9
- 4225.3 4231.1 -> 24.7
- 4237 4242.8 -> 24.5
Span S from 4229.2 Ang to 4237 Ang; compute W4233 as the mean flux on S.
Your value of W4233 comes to 25.7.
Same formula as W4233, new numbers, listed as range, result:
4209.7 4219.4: 23.5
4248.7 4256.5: 23.2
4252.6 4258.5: 23.9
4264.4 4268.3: 26.6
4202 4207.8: 22.3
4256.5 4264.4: 25.3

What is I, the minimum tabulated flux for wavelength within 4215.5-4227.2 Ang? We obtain 23.26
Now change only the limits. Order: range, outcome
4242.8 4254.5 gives 22.62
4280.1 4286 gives 26.83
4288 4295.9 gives 30.35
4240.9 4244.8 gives 23.1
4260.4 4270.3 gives 25.29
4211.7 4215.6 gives 22.85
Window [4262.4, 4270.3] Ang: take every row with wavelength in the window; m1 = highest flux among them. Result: 29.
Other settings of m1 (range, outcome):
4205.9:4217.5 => 24.12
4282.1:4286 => 28.74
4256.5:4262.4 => 25.5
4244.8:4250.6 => 25.19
